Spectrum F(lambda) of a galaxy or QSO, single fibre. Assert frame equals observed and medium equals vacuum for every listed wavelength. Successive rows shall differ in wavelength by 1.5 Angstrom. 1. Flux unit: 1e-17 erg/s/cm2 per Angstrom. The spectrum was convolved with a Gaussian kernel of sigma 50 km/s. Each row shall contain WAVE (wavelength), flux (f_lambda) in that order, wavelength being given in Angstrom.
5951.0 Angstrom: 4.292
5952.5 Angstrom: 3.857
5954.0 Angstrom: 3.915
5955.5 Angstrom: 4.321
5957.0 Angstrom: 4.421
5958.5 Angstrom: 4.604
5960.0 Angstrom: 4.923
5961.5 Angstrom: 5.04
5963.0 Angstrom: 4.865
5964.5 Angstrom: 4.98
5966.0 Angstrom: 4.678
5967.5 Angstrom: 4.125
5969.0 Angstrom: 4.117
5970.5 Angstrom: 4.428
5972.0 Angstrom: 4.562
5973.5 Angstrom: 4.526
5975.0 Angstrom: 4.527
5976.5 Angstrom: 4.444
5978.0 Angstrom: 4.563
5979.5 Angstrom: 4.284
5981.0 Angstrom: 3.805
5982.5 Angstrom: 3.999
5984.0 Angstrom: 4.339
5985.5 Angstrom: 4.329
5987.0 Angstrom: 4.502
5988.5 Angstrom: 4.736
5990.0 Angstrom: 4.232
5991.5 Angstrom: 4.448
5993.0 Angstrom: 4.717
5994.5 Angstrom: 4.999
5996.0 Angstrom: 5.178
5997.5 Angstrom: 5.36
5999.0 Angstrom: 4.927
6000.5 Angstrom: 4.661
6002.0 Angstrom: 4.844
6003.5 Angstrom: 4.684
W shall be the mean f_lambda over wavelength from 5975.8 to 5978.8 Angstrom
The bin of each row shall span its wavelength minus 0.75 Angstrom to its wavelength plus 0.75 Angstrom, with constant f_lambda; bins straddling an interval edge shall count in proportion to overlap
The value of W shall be 4.5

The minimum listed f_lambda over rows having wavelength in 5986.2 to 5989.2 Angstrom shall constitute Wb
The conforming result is 4.502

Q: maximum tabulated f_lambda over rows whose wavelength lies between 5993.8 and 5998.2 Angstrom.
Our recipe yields 5.36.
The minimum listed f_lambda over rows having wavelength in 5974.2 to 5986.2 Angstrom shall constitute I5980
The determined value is 3.805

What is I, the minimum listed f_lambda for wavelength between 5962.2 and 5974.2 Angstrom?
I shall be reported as 4.117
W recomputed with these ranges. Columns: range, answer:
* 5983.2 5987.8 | 4.39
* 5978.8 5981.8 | 4.04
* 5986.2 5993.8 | 4.53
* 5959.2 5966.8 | 4.89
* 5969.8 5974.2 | 4.51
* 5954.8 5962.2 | 4.66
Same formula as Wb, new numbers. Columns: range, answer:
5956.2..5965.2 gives 4.421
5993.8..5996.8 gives 4.999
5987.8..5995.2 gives 4.232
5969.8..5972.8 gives 4.428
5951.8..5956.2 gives 3.857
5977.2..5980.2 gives 4.284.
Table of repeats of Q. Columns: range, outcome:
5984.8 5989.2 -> 4.736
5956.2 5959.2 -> 4.604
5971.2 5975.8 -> 4.562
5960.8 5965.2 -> 5.04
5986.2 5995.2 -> 4.999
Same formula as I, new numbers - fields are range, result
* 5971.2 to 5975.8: 4.526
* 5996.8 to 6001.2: 4.661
